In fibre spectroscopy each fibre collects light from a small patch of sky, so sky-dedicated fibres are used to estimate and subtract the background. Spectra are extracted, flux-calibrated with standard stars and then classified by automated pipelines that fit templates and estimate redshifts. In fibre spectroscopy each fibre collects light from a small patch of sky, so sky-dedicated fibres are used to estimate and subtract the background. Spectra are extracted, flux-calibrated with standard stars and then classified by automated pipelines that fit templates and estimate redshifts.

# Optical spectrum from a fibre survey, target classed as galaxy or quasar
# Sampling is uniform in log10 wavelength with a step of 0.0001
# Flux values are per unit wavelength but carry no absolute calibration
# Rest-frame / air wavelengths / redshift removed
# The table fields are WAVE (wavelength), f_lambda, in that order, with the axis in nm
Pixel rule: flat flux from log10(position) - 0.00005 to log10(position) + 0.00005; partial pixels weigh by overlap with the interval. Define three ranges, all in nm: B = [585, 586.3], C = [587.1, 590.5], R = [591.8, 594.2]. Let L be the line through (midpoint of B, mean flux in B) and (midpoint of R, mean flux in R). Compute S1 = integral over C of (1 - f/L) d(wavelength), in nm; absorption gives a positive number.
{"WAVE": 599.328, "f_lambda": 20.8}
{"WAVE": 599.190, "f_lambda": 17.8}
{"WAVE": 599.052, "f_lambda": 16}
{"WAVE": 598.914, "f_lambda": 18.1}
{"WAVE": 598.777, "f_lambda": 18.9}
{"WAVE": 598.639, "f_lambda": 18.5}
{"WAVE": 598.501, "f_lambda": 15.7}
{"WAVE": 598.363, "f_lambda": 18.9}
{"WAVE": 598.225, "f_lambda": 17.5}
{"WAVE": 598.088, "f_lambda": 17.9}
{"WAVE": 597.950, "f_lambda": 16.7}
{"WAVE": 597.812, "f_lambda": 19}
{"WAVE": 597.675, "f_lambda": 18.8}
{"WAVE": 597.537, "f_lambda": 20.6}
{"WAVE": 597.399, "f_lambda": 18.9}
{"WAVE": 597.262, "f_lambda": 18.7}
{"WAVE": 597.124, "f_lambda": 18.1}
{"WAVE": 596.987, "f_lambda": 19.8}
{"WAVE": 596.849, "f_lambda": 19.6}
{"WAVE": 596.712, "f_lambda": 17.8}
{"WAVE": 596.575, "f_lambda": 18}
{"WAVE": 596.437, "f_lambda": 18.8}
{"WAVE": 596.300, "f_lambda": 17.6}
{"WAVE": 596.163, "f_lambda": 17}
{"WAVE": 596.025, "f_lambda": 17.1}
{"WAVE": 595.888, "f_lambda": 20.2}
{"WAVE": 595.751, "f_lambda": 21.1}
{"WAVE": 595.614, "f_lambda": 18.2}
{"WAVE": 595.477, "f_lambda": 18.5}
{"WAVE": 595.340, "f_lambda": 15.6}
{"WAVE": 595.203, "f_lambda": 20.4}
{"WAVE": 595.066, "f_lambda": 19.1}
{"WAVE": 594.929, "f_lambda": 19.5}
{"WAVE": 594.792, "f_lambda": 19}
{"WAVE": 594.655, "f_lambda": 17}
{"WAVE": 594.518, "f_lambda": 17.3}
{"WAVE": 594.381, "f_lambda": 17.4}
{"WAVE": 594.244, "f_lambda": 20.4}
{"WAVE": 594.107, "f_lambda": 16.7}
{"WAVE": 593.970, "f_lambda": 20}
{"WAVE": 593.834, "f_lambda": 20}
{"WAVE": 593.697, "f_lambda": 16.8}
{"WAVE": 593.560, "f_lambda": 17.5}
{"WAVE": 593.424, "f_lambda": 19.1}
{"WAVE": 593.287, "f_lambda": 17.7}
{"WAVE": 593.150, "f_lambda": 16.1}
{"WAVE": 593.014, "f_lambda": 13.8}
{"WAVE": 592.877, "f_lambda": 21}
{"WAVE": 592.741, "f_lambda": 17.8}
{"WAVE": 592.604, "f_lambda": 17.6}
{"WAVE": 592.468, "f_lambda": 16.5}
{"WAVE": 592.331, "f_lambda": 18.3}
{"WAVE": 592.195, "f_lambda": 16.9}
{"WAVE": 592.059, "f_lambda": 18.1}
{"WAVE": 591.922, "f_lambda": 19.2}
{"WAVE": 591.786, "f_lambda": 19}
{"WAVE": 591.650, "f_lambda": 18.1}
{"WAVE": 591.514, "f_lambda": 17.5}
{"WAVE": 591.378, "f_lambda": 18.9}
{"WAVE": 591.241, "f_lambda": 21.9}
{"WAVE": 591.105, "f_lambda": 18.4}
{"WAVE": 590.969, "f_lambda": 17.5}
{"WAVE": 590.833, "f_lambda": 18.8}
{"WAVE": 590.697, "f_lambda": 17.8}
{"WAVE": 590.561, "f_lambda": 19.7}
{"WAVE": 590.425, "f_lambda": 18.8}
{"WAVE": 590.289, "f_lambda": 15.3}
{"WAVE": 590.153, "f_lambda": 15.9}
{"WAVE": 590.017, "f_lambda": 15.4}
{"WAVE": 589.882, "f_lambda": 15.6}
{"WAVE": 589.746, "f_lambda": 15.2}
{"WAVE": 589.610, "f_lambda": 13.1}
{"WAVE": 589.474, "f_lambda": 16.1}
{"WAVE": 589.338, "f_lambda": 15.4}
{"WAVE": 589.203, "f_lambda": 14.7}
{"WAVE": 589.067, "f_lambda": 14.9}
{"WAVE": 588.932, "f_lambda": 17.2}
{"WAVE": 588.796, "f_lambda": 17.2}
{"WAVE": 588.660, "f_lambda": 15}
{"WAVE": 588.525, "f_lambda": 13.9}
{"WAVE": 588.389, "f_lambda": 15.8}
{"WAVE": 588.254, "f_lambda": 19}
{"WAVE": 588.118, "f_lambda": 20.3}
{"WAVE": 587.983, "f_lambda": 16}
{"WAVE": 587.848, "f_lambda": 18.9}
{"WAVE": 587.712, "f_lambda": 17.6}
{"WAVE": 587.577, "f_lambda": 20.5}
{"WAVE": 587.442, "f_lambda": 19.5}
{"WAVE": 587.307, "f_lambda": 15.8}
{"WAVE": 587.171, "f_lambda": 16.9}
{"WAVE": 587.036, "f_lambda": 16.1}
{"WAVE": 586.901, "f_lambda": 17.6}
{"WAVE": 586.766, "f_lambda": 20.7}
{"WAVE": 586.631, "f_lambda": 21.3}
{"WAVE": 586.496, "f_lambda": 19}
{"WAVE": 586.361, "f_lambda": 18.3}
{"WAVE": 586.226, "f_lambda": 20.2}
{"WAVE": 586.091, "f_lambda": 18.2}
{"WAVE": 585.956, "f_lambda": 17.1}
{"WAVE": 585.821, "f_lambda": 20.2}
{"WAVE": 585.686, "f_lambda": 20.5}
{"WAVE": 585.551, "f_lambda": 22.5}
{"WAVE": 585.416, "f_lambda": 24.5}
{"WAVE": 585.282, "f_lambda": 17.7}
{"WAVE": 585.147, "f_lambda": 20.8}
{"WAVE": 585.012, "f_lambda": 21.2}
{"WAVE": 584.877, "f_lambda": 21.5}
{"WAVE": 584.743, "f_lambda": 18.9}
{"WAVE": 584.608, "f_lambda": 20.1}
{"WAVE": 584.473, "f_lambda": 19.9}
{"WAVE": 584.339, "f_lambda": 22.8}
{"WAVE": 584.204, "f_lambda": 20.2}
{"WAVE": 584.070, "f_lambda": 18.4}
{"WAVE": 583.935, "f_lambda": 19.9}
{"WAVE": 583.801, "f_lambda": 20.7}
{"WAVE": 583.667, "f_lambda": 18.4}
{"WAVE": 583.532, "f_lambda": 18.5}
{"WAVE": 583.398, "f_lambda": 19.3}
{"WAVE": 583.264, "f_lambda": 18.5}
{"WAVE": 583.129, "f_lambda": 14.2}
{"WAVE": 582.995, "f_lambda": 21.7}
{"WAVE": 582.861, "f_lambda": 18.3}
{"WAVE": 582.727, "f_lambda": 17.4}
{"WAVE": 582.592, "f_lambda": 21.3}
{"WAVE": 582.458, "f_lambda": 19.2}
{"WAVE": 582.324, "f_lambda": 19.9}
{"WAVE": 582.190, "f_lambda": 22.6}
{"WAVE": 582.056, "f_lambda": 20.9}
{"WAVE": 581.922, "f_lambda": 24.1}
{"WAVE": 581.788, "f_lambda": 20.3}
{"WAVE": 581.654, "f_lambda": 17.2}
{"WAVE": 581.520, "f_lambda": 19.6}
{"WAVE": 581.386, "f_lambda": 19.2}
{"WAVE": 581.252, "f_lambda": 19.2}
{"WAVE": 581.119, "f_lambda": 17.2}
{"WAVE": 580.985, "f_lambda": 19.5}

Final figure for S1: 0.47 nm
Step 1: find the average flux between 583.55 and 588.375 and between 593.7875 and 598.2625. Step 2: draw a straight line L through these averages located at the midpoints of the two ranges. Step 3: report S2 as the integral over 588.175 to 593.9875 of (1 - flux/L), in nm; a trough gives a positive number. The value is 0.53 nm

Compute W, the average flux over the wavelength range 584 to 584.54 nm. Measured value 20.3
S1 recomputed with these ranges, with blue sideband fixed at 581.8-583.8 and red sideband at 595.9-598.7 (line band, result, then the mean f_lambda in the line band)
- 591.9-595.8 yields 0.10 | 18.1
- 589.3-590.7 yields 0.21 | 16.1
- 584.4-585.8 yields -0.10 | 20.7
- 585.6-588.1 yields 0.08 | 18.6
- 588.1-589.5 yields 0.21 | 16.2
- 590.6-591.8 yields 0.01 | 18.7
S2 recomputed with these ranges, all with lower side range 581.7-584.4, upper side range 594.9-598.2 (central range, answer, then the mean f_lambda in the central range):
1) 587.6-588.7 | 0.12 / 17.3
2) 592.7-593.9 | 0.07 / 17.7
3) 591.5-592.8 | 0.07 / 17.9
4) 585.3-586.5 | -0.03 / 20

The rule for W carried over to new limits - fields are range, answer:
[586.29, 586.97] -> 19.4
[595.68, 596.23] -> 18.8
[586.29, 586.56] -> 18.7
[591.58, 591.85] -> 18.6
